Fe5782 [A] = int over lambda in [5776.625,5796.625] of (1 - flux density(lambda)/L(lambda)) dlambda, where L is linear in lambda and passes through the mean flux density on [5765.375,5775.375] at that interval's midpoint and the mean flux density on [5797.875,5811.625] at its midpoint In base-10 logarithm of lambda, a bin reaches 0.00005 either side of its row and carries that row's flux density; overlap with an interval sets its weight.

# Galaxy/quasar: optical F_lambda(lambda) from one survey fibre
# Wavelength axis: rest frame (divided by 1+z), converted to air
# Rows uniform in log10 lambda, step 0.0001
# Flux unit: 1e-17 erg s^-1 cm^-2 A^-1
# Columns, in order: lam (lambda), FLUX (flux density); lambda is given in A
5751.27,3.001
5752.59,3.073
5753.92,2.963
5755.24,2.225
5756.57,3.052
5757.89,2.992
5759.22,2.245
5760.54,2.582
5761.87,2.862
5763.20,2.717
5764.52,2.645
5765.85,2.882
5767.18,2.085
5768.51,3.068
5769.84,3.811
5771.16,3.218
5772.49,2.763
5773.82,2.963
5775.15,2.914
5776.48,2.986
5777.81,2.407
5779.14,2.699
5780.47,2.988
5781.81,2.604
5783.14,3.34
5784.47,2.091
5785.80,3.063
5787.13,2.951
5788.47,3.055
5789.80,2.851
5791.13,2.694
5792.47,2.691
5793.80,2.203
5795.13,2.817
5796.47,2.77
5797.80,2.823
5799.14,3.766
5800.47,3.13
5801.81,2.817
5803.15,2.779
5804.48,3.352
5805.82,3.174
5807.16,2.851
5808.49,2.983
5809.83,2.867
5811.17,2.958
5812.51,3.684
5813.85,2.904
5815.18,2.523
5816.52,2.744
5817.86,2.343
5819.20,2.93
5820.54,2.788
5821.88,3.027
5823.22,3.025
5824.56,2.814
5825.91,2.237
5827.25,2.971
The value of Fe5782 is 1.7 A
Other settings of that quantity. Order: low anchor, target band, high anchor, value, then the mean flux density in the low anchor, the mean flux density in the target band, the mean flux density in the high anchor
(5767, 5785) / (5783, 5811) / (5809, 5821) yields -0.3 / 2.88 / 2.9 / 2.86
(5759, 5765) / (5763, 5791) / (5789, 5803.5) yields -1.3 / 2.64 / 2.86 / 2.85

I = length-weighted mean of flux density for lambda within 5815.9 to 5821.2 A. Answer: 2.7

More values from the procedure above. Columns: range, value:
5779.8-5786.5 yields 2.82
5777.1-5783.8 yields 2.81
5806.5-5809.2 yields 2.92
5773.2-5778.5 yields 2.82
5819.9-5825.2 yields 2.92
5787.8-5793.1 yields 2.82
